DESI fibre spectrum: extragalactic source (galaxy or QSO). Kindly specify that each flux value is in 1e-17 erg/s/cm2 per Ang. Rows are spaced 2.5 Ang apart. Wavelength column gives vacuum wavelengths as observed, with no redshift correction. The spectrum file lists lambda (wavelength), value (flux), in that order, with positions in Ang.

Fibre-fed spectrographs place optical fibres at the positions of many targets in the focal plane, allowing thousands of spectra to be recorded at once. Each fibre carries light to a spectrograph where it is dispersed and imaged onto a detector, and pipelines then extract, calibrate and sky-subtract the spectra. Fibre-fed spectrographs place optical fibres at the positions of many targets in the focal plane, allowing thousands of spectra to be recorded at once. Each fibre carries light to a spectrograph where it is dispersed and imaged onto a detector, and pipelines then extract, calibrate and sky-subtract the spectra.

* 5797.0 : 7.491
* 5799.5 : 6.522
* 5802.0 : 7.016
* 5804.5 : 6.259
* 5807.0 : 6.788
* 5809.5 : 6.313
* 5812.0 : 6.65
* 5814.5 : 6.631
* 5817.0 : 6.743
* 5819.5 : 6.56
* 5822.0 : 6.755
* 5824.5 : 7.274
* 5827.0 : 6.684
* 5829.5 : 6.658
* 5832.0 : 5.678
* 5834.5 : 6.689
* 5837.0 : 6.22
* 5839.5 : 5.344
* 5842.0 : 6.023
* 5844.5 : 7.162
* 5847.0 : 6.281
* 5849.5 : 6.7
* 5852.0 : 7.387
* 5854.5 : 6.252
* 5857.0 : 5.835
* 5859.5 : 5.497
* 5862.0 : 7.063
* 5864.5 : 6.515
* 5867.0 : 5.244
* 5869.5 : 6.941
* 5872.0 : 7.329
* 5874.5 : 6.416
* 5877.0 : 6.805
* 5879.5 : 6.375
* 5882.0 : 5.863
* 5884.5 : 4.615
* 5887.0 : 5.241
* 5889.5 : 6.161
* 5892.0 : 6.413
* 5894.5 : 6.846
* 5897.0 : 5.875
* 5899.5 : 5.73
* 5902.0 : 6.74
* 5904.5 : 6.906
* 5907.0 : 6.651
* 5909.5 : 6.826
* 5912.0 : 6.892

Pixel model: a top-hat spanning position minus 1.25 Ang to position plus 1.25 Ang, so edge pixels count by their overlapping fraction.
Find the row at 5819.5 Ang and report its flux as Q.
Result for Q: 6.56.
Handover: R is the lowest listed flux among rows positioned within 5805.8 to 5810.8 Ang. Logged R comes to 6.313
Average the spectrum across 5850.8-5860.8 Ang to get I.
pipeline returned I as 6.24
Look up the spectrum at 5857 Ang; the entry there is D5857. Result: 5.835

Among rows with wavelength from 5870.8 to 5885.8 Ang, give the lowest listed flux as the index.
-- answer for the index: 4.615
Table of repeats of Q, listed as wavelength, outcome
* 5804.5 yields 6.259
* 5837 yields 6.22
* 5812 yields 6.65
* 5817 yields 6.743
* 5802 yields 7.016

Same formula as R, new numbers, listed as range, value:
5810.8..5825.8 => 6.56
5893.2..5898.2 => 5.875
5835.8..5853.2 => 5.344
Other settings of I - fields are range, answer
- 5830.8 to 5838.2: 6.2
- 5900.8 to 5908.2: 6.77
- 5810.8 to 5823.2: 6.67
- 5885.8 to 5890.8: 5.71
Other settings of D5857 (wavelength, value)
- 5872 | 7.329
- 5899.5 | 5.73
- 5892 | 6.413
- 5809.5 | 6.313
